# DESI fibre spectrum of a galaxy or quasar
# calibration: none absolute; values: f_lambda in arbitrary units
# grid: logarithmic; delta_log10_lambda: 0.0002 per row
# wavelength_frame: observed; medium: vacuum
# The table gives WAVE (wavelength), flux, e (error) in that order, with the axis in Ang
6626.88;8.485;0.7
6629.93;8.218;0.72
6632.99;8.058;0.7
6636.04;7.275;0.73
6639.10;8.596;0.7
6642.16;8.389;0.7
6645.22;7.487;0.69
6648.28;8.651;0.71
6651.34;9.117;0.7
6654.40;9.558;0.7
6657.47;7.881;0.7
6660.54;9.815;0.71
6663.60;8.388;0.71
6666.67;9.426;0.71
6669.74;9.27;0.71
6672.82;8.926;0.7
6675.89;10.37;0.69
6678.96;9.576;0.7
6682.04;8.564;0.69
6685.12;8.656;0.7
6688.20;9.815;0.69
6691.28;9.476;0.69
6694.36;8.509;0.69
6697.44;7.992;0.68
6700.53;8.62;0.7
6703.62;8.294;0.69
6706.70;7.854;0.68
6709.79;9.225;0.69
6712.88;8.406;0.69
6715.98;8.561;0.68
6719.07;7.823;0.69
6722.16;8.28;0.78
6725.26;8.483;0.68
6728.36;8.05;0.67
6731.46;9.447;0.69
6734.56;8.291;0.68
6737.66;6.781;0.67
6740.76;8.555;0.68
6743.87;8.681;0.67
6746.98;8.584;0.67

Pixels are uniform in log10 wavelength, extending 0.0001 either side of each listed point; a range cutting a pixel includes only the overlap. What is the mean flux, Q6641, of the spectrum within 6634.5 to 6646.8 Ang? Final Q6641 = 7.94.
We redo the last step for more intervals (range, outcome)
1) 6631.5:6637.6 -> 7.67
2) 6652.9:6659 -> 8.71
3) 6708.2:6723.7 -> 8.46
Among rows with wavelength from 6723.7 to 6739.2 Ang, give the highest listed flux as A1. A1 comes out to 9.447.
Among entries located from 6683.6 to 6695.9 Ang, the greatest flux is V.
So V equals 9.815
